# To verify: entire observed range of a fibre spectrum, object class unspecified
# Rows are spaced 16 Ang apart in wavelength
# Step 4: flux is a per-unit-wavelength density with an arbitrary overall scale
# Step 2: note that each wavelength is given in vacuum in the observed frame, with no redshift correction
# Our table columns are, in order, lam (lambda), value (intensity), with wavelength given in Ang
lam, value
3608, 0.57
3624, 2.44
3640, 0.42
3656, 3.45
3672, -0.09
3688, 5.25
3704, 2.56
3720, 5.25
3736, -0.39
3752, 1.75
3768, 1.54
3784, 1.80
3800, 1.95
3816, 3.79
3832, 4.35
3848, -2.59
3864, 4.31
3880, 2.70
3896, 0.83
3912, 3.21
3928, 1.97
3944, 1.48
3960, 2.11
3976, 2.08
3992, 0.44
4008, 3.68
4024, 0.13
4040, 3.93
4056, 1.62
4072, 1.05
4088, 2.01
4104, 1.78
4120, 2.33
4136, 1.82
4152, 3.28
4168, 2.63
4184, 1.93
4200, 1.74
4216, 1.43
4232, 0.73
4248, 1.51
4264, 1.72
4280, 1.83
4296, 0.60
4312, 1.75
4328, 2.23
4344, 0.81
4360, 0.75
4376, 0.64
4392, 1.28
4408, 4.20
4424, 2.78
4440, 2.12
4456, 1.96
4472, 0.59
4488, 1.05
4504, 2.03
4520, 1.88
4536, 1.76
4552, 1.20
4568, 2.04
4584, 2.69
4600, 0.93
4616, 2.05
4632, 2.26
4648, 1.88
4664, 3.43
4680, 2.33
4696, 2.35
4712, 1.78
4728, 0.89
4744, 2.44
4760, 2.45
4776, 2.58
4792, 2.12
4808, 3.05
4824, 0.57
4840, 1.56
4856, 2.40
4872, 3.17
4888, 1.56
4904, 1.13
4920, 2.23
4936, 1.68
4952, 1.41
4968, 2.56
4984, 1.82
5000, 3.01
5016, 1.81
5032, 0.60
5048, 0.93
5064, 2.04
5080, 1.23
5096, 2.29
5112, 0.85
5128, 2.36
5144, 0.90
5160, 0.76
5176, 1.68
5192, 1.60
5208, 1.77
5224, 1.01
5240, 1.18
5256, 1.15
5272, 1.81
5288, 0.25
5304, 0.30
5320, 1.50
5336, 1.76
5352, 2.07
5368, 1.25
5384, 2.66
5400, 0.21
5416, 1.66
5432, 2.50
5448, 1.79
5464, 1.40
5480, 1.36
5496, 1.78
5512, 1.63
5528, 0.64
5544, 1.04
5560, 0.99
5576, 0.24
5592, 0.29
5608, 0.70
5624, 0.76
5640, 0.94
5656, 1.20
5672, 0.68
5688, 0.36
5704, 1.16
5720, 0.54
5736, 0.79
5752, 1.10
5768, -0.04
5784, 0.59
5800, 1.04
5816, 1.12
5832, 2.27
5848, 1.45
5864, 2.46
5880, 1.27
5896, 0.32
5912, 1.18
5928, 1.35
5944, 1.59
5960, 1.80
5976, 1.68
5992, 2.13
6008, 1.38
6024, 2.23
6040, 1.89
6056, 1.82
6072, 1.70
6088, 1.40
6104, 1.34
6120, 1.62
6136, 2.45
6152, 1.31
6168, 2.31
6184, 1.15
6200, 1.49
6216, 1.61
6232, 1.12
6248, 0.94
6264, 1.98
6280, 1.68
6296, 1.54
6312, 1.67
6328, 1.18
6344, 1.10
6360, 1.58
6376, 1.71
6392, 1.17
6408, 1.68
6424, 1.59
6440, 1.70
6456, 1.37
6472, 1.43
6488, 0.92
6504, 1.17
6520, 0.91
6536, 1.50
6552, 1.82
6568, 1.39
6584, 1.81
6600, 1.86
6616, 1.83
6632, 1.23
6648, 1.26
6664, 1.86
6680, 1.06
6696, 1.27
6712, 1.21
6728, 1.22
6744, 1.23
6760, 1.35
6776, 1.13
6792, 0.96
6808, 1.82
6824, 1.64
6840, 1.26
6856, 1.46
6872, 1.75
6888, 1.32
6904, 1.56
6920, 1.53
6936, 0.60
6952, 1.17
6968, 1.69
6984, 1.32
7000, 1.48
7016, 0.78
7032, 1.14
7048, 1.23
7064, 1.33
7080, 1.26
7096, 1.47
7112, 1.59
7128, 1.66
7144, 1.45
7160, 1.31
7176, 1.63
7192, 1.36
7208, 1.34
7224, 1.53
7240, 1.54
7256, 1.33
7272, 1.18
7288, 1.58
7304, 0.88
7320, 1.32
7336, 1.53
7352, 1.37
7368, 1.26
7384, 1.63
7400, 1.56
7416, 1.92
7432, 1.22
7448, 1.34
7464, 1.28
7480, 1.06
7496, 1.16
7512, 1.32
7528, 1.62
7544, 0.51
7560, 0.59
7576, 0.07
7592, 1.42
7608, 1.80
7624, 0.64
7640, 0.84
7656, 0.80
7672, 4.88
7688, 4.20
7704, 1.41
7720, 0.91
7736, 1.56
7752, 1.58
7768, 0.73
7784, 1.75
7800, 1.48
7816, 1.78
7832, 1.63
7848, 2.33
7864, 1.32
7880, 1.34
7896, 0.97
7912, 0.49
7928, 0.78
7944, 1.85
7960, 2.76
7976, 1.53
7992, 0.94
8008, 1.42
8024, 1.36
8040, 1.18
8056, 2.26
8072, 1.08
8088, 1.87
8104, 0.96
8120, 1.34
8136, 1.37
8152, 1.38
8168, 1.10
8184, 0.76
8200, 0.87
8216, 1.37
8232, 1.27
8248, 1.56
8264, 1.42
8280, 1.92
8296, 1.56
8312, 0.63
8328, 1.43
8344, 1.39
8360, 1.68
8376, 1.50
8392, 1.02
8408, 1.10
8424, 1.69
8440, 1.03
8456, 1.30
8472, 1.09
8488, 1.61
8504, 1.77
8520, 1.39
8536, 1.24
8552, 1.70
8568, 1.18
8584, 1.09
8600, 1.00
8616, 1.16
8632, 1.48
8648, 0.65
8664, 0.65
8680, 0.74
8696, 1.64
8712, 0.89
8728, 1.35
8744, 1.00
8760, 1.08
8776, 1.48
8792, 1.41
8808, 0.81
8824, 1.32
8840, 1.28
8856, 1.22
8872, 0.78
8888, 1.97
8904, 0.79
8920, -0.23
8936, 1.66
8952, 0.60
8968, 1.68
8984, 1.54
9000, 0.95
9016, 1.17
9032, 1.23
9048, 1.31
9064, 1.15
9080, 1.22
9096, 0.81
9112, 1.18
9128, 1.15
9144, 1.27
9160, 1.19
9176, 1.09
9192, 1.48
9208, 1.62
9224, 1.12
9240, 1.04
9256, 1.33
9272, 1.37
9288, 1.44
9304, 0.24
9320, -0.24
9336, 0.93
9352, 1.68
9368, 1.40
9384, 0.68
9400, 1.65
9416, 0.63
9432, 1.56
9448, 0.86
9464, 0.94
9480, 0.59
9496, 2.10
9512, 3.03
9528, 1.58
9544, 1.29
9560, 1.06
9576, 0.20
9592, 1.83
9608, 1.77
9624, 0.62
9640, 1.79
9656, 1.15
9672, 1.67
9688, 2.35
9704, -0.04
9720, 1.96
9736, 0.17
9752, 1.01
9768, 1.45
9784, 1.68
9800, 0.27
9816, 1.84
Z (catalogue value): 1.059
